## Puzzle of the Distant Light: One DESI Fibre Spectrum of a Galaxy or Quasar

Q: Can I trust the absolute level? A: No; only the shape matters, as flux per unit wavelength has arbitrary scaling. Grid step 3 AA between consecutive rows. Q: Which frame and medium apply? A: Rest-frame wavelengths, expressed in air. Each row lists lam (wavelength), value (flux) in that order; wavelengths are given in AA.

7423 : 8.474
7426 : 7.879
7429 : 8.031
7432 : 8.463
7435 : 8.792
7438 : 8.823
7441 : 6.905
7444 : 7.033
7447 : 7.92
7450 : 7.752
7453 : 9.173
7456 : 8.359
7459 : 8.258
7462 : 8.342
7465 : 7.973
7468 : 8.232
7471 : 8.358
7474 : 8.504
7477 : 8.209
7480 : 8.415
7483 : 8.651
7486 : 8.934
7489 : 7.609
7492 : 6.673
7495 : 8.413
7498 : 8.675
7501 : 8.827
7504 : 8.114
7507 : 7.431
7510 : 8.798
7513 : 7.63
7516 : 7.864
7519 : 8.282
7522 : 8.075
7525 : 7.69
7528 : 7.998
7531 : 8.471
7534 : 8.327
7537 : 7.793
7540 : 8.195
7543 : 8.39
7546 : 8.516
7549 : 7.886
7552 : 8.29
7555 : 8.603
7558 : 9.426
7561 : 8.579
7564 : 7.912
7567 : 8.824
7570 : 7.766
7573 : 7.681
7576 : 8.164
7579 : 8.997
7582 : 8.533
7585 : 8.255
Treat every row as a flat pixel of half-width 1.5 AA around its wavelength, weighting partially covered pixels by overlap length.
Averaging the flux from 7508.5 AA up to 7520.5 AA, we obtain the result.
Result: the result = 8.14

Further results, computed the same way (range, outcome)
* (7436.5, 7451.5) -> 7.69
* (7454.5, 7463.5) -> 8.32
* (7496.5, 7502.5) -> 8.75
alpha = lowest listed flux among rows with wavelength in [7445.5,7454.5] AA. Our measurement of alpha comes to 7.752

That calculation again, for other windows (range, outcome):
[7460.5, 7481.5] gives 7.973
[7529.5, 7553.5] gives 7.793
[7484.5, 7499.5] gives 6.673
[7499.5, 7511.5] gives 7.431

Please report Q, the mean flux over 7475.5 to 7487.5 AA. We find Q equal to 8.55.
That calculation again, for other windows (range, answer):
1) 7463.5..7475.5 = 8.27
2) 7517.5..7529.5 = 8.01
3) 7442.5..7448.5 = 7.48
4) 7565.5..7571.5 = 8.29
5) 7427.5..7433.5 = 8.25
